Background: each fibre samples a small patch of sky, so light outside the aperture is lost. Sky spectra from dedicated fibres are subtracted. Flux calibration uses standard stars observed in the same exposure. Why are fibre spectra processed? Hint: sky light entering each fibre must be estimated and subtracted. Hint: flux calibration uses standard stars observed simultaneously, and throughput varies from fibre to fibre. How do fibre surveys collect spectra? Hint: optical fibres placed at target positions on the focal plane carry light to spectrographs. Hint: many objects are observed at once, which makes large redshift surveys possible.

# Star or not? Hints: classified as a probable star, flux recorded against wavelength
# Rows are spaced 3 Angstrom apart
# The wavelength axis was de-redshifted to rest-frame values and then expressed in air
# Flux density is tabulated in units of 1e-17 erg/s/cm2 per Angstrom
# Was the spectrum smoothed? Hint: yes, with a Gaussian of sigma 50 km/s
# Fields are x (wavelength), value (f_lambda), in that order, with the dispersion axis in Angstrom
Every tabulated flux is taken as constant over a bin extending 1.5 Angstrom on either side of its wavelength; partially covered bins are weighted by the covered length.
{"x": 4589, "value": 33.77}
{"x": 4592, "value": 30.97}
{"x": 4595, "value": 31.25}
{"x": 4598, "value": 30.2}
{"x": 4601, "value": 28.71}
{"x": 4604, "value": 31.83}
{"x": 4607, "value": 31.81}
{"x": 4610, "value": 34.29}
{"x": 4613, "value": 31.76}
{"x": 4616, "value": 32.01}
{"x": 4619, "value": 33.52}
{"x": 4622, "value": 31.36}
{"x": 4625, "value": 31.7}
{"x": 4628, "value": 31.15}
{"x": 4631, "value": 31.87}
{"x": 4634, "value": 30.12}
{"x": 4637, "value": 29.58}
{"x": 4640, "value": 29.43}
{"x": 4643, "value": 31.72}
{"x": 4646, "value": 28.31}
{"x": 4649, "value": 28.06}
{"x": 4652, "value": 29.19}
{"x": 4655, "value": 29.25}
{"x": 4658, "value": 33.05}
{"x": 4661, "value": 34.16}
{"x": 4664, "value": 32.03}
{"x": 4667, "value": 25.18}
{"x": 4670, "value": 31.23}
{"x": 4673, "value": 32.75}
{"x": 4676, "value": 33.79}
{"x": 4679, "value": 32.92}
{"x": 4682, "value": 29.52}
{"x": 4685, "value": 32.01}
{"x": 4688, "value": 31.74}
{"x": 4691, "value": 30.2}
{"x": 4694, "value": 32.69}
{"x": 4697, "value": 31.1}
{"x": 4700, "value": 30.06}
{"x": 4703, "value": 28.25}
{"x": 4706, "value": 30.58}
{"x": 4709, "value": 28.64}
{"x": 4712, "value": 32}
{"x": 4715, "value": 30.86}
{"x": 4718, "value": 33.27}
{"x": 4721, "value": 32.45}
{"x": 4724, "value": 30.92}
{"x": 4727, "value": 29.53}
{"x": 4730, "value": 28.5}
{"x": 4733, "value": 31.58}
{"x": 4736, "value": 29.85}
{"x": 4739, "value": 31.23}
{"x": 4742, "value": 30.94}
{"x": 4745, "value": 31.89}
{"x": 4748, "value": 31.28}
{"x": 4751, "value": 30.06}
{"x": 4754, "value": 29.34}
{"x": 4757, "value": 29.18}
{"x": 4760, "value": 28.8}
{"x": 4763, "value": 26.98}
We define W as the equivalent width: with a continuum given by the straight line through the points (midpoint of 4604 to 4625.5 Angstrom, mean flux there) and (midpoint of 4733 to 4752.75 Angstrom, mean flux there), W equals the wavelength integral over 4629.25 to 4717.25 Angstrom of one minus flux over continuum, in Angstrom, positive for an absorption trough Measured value 2.7 Angstrom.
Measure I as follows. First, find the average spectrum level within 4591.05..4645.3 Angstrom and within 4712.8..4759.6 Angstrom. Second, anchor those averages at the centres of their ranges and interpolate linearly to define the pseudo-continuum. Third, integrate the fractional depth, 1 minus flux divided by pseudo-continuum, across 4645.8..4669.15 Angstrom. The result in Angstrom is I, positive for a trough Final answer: 0.8 Angstrom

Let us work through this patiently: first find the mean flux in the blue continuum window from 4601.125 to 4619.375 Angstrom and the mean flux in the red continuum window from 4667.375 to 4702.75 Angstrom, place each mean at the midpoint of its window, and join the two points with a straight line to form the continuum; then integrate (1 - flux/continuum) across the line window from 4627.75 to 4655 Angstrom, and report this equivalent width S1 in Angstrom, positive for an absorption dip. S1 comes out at 1.7 Angstrom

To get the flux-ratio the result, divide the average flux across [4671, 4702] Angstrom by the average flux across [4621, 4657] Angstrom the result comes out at 1.05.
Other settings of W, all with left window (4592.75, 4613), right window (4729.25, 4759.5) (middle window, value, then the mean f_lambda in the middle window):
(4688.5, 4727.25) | -0.31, 30.9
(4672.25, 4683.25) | -0.51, 32.3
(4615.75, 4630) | -0.33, 31.9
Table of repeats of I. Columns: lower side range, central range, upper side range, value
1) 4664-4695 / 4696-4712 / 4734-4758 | 0.6 Angstrom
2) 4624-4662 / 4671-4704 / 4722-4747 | -0.9 Angstrom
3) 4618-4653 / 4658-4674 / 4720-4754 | -0.4 Angstrom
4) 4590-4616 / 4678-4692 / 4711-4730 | 0.0 Angstrom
